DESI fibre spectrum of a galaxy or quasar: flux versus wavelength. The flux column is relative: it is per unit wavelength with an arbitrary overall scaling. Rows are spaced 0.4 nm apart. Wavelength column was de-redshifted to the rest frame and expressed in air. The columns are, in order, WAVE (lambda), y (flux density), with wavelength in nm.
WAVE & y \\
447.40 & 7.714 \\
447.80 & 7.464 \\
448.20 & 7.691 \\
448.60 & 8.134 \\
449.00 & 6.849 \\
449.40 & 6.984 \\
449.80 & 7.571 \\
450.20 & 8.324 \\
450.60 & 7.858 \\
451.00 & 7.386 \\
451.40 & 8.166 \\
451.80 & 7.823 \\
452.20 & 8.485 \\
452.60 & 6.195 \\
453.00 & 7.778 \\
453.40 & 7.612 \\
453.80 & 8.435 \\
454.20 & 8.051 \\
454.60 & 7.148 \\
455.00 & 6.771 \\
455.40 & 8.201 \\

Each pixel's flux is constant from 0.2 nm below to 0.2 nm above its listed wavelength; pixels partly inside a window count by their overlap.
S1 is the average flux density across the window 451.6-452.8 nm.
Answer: 7.5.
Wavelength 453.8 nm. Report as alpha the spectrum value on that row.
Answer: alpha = 8.435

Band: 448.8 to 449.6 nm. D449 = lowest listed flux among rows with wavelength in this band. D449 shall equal 6.849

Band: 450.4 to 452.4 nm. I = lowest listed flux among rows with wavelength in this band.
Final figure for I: 7.386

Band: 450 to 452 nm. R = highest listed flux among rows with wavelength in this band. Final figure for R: 8.324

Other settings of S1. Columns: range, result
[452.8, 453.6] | 7.7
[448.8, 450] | 7.13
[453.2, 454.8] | 7.81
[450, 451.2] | 7.86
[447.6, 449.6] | 7.42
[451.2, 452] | 7.99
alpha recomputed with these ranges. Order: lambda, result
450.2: 8.324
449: 6.849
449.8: 7.571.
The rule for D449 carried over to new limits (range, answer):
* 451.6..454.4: 6.195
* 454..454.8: 7.148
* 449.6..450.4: 7.571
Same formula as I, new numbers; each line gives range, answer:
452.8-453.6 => 7.612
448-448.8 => 7.691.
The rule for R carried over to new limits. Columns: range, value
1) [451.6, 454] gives 8.485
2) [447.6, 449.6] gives 8.134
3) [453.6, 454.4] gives 8.435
